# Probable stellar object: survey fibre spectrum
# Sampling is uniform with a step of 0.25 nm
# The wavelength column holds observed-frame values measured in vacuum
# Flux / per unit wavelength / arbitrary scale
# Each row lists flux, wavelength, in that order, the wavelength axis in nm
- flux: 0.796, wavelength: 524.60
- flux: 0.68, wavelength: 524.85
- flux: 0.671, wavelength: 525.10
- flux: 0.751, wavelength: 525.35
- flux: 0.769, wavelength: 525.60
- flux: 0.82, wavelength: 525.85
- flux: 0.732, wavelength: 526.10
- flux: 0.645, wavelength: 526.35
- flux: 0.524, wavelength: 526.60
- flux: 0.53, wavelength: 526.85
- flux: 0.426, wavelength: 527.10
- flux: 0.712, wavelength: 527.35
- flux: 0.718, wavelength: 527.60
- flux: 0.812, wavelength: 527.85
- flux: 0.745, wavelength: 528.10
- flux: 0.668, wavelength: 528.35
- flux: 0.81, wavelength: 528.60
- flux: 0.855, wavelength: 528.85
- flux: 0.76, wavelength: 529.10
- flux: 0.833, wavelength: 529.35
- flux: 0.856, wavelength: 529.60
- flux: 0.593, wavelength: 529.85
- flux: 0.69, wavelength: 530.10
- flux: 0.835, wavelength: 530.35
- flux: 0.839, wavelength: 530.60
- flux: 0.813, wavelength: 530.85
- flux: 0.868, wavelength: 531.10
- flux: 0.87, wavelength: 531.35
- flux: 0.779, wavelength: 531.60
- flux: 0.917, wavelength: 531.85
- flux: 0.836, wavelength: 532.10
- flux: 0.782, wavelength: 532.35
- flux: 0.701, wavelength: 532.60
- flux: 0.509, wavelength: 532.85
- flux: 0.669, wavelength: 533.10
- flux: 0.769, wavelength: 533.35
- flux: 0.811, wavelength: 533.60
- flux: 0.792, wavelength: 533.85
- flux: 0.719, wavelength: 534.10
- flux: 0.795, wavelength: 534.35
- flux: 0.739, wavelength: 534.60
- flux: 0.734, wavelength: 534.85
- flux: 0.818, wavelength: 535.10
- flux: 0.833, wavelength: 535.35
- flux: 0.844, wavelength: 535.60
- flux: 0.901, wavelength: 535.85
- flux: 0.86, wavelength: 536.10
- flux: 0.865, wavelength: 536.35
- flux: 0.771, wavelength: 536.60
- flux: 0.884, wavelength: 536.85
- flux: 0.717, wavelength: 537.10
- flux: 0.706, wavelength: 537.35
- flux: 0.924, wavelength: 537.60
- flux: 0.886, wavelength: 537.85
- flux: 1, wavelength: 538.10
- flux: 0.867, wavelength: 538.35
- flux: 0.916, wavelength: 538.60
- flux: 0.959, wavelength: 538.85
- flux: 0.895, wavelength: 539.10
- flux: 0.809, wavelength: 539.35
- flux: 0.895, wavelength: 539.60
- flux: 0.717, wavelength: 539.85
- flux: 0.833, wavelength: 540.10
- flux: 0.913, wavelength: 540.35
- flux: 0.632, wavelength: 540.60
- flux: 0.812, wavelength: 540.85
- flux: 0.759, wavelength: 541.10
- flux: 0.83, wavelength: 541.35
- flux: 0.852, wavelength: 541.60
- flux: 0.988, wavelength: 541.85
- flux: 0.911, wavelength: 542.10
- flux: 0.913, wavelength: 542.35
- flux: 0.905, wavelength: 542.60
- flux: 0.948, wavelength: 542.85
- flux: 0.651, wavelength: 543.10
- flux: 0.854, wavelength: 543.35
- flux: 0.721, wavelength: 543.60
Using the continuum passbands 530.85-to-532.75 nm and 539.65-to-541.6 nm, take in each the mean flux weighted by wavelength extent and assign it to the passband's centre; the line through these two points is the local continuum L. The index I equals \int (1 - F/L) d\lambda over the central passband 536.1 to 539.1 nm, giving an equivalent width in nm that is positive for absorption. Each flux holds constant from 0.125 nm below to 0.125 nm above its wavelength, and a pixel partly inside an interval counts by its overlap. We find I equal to -0.23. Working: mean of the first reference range 0.817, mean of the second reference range 0.794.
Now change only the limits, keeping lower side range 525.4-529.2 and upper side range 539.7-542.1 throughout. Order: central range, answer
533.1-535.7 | -0.05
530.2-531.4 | -0.18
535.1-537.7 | -0.16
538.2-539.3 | -0.14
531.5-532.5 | -0.11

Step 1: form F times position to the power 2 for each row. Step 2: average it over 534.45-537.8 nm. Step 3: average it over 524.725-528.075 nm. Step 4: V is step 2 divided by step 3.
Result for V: 1.2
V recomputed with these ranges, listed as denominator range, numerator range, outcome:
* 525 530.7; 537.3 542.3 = 1.24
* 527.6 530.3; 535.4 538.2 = 1.15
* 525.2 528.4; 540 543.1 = 1.32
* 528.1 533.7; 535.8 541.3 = 1.12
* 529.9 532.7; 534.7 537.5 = 1.02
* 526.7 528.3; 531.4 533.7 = 1.17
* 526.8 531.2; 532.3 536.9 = 1.06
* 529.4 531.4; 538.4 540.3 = 1.12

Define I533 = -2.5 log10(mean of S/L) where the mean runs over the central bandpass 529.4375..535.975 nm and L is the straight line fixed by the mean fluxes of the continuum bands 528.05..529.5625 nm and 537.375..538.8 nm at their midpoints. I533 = 0.07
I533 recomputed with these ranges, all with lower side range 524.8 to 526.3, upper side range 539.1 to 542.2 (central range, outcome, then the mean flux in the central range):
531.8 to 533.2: 0.07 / 0.727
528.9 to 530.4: 0.00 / 0.762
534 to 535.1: 0.05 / 0.755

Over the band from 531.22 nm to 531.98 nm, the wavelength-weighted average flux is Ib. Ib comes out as 0.855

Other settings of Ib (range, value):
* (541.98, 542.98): 0.918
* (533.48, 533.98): 0.801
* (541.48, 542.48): 0.916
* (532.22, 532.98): 0.665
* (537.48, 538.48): 0.919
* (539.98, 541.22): 0.79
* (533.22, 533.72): 0.789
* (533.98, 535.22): 0.761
